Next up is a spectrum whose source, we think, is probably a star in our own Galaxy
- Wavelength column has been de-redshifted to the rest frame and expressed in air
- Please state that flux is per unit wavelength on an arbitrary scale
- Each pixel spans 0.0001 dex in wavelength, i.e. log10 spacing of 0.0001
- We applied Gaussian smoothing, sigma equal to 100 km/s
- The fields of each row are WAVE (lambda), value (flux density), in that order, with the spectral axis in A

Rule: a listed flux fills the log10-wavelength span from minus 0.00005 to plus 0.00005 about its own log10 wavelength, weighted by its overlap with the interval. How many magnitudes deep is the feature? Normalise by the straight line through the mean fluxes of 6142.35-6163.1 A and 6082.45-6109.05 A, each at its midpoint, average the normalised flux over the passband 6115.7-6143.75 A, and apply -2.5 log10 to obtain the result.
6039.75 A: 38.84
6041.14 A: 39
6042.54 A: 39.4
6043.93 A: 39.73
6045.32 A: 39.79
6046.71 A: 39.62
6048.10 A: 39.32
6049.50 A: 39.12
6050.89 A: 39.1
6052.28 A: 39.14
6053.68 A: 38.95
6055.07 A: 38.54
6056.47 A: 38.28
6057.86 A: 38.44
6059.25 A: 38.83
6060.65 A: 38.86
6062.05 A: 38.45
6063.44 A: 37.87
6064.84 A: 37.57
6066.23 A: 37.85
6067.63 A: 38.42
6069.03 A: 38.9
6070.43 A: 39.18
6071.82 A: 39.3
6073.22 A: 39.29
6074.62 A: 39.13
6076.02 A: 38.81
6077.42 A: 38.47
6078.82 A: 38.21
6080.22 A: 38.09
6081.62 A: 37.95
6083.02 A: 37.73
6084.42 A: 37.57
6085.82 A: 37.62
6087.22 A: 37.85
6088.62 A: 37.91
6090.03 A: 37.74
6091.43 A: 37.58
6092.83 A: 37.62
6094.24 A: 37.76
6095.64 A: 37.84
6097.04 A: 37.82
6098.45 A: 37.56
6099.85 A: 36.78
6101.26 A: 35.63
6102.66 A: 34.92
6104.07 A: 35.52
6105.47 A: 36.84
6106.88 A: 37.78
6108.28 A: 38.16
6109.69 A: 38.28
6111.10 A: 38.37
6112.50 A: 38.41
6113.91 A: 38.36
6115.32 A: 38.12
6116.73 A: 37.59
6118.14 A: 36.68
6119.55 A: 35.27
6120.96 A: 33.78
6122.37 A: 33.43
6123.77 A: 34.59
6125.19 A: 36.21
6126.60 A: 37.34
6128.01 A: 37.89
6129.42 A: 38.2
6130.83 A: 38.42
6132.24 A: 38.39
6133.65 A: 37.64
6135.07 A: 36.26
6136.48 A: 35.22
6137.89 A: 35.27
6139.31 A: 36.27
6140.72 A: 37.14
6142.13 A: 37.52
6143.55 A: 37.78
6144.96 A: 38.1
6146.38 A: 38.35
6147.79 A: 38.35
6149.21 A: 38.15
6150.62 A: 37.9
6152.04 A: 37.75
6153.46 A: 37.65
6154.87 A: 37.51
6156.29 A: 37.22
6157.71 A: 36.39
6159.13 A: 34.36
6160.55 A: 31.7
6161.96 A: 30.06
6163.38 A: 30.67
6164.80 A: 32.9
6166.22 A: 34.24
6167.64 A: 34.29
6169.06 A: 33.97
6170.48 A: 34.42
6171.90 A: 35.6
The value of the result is 0.01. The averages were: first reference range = 37.3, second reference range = 36.4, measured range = 36.5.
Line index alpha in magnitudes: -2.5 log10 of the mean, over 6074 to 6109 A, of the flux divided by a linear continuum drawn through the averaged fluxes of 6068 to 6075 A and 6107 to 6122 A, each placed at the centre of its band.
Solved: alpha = 0.02 mag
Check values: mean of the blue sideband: 39.1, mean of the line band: 37.6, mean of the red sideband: 37.2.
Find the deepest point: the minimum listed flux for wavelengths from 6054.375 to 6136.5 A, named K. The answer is 33.43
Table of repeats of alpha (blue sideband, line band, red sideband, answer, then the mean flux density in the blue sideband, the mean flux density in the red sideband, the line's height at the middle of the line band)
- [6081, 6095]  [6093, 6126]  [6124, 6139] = 0.017 mag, 37.7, 37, 37.3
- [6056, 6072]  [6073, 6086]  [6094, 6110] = -0.011 mag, 38.5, 37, 37.9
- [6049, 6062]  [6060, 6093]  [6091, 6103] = -0.009 mag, 38.8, 37.1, 37.9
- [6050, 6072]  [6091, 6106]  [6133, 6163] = 0.023 mag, 38.6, 36.4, 37.7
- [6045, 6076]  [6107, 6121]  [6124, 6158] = 0.010 mag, 38.8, 37.3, 37.8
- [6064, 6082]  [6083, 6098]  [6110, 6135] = 0.008 mag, 38.6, 37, 38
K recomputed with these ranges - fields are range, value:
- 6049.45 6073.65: 37.57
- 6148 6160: 34.36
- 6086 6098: 37.58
